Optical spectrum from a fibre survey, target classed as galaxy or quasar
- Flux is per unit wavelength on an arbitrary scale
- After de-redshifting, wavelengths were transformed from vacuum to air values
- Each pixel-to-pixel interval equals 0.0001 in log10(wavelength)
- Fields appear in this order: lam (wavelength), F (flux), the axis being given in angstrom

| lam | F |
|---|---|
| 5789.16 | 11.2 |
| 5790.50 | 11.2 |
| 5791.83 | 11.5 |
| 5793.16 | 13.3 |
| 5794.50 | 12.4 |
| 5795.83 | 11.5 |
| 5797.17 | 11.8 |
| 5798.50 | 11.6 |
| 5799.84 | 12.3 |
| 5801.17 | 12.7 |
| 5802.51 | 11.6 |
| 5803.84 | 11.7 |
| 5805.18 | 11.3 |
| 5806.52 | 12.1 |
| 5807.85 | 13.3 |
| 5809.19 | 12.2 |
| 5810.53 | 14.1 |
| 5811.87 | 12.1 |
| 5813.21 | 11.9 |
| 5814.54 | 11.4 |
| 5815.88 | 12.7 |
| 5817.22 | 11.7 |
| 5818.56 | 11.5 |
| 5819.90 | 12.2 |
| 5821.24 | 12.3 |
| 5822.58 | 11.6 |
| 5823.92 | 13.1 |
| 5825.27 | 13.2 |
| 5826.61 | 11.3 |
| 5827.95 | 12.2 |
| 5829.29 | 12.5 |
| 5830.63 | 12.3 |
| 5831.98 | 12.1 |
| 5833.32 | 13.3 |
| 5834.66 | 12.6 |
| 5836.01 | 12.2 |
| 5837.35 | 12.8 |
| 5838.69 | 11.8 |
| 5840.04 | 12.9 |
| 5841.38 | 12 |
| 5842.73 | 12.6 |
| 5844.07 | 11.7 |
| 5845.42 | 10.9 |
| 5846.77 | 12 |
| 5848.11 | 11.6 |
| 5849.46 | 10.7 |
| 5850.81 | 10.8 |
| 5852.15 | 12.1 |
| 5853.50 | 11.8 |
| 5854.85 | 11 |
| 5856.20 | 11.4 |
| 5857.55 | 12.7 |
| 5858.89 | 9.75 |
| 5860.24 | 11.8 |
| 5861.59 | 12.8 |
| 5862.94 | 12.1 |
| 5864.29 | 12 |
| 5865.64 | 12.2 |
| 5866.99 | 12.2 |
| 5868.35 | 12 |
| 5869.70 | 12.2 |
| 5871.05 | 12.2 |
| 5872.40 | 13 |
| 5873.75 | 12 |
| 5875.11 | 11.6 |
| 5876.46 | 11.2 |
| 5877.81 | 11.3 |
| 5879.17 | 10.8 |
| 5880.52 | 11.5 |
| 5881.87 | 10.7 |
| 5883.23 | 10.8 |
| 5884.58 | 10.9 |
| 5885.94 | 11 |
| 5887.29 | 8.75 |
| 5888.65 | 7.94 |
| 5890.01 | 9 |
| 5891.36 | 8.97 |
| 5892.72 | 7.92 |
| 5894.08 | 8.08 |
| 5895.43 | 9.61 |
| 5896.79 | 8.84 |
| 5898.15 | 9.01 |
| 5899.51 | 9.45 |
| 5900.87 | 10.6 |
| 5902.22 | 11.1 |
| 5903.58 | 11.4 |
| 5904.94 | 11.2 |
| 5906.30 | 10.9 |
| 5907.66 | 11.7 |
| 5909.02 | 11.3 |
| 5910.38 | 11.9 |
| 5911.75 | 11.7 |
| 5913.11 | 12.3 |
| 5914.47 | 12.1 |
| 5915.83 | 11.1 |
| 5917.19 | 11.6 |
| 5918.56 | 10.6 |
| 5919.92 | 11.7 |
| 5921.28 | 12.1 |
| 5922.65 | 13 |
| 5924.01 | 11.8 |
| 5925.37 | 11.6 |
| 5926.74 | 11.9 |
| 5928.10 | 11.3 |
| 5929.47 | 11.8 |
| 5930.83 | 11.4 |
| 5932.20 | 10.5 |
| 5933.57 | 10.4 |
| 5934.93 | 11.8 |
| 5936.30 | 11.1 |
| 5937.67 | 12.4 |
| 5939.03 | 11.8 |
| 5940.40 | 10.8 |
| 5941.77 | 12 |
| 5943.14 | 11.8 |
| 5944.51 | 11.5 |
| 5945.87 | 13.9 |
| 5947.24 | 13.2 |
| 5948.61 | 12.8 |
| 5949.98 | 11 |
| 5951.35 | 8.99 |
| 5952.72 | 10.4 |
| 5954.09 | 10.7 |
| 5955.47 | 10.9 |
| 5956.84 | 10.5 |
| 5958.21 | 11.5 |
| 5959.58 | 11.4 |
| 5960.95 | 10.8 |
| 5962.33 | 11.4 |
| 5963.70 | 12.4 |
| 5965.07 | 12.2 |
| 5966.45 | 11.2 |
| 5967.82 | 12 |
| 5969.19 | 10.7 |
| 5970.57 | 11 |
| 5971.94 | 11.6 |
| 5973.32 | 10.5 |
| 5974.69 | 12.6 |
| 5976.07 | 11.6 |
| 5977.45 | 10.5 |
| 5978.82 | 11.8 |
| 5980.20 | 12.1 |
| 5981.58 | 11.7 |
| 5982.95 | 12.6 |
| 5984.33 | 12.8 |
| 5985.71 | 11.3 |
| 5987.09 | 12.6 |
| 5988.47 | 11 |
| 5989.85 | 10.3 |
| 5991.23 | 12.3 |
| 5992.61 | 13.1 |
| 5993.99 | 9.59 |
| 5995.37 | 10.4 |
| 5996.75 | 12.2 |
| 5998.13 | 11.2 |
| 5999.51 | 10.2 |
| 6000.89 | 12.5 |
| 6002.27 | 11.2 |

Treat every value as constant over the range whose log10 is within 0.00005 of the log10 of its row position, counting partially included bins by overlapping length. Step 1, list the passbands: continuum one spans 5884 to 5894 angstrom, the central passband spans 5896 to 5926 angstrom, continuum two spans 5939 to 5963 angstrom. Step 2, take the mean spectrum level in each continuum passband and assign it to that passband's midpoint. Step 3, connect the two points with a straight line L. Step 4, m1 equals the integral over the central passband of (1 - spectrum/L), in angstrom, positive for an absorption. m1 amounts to -3.9 angstrom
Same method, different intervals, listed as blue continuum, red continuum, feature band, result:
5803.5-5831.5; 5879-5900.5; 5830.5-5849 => -1.2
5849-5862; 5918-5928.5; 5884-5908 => 3.9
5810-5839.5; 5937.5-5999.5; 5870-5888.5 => 1.3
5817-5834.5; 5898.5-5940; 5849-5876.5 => 0.3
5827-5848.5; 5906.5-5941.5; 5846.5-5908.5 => 5.3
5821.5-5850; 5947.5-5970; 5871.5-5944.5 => 3.9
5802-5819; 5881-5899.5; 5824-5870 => -4.8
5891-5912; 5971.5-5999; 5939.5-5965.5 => -1.0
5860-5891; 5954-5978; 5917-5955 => -0.9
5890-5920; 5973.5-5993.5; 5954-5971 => 0.2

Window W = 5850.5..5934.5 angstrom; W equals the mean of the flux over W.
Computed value 11.1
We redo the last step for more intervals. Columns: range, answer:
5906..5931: 11.7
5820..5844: 12.4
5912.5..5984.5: 11.6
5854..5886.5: 11.6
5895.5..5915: 10.9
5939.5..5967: 11.5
